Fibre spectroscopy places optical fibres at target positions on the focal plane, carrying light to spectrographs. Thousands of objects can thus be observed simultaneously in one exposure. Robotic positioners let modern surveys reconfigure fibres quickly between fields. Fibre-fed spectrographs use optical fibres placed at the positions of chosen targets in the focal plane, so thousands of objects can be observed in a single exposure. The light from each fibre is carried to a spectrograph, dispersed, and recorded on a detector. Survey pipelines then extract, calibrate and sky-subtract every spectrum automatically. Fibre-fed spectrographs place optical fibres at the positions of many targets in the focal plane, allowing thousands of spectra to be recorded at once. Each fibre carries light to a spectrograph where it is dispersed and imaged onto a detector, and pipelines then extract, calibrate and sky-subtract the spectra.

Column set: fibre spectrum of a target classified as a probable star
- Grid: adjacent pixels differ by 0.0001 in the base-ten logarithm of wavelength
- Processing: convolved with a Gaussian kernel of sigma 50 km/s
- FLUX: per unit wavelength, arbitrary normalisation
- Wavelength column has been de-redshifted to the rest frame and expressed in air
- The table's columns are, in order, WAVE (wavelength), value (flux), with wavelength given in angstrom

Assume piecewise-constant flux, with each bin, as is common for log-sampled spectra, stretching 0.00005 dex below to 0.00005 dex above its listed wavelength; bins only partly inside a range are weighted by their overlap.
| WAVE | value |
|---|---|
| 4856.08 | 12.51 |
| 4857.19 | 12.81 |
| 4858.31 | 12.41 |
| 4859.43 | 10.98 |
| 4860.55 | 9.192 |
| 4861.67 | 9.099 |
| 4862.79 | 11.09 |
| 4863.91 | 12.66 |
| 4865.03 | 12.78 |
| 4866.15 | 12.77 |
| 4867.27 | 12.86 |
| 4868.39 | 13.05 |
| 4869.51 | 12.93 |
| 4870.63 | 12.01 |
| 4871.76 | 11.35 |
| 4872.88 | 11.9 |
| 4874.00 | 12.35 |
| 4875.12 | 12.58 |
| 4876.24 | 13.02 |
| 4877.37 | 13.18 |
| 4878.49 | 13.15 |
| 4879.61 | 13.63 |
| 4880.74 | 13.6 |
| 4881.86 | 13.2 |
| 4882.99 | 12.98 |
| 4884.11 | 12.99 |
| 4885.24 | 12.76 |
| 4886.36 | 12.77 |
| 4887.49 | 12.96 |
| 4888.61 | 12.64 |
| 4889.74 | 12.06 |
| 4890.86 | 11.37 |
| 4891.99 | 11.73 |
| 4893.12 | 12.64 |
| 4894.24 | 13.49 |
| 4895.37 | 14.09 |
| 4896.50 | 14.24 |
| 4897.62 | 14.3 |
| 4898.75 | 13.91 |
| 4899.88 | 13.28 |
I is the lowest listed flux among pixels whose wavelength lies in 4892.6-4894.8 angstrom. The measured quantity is 12.64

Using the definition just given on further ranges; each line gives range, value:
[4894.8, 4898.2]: 14.09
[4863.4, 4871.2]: 12.01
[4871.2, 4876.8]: 11.35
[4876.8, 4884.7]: 12.98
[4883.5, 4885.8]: 12.76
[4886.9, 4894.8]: 11.37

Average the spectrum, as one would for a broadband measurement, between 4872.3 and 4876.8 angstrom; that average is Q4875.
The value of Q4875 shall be 12.5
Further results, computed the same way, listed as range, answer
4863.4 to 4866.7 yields 12.7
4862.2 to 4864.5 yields 11.8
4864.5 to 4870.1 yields 12.9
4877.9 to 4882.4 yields 13.4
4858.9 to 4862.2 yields 9.75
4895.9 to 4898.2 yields 14.3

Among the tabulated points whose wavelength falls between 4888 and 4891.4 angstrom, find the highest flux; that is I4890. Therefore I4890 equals 12.64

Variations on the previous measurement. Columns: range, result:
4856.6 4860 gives 12.81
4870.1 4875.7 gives 12.58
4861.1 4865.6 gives 12.78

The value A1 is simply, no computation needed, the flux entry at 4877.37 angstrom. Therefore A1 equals 13.18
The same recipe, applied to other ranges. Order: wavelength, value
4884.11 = 12.99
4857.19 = 12.81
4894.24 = 13.49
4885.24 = 12.76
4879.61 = 13.63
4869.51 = 12.93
